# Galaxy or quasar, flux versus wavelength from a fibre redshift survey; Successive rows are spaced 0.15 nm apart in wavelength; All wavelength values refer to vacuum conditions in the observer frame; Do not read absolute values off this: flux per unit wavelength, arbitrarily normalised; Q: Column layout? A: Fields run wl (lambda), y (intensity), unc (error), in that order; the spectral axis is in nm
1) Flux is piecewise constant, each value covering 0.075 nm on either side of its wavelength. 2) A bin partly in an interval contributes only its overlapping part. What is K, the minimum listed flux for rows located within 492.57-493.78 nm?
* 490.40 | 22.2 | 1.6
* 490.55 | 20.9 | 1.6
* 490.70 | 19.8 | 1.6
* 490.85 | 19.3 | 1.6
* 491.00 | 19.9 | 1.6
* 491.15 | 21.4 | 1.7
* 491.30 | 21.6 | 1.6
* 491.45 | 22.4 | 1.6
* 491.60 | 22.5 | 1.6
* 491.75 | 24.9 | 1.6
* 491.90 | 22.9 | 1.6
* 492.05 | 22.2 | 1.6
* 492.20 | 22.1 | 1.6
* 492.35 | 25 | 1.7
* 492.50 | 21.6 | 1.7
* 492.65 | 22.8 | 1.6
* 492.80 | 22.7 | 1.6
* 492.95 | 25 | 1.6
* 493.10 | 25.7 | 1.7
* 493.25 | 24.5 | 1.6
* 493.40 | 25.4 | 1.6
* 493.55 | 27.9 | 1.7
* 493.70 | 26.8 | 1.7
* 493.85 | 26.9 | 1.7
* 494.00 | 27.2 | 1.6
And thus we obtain 22.7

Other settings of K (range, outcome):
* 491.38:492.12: 22.2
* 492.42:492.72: 21.6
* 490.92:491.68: 19.9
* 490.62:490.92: 19.3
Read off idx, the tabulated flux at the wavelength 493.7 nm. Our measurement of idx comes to 26.8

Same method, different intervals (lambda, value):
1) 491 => 19.9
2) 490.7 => 19.8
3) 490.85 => 19.3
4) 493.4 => 25.4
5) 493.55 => 27.9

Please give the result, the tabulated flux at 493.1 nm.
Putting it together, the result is 25.7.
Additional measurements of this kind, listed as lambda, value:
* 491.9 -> 22.9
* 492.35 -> 25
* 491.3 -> 21.6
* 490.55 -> 20.9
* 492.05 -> 22.2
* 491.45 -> 22.4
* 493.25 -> 24.5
